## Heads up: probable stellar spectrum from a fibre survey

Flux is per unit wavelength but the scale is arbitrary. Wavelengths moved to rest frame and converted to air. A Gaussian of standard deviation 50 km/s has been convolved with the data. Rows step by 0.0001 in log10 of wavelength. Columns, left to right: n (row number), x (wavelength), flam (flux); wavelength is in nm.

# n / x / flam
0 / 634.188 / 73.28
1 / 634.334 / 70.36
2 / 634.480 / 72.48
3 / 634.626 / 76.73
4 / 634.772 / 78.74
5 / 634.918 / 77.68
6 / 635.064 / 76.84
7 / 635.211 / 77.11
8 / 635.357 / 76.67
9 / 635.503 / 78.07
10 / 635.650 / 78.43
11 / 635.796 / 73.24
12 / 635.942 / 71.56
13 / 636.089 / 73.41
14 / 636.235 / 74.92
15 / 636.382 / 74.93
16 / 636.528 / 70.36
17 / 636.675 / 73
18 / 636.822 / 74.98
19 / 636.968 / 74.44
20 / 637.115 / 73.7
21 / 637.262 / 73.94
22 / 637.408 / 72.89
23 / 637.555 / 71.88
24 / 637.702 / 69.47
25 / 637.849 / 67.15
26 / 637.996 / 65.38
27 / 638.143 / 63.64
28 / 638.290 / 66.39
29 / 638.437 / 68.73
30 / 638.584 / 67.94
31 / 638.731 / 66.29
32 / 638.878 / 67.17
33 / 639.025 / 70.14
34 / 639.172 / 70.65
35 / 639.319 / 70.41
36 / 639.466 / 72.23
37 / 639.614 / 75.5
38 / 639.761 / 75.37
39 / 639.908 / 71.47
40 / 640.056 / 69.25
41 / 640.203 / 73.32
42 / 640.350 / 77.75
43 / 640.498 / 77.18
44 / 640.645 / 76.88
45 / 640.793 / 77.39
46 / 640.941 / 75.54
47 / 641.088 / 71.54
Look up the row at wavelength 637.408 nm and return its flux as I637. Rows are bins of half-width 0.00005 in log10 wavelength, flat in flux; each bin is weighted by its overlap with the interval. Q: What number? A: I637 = 72.89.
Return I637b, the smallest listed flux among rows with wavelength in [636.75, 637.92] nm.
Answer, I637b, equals 67.15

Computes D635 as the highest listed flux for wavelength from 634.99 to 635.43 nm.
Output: 77.11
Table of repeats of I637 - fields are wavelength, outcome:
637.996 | 65.38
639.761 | 75.37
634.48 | 72.48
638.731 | 66.29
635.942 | 71.56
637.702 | 69.47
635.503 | 78.07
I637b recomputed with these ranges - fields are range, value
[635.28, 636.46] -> 71.56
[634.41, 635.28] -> 72.48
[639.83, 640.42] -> 69.25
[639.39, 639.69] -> 72.23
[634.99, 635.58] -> 76.67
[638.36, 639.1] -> 66.29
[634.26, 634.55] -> 70.36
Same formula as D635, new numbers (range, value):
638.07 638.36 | 66.39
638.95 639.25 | 70.65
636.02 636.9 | 74.98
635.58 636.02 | 78.43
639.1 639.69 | 75.5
